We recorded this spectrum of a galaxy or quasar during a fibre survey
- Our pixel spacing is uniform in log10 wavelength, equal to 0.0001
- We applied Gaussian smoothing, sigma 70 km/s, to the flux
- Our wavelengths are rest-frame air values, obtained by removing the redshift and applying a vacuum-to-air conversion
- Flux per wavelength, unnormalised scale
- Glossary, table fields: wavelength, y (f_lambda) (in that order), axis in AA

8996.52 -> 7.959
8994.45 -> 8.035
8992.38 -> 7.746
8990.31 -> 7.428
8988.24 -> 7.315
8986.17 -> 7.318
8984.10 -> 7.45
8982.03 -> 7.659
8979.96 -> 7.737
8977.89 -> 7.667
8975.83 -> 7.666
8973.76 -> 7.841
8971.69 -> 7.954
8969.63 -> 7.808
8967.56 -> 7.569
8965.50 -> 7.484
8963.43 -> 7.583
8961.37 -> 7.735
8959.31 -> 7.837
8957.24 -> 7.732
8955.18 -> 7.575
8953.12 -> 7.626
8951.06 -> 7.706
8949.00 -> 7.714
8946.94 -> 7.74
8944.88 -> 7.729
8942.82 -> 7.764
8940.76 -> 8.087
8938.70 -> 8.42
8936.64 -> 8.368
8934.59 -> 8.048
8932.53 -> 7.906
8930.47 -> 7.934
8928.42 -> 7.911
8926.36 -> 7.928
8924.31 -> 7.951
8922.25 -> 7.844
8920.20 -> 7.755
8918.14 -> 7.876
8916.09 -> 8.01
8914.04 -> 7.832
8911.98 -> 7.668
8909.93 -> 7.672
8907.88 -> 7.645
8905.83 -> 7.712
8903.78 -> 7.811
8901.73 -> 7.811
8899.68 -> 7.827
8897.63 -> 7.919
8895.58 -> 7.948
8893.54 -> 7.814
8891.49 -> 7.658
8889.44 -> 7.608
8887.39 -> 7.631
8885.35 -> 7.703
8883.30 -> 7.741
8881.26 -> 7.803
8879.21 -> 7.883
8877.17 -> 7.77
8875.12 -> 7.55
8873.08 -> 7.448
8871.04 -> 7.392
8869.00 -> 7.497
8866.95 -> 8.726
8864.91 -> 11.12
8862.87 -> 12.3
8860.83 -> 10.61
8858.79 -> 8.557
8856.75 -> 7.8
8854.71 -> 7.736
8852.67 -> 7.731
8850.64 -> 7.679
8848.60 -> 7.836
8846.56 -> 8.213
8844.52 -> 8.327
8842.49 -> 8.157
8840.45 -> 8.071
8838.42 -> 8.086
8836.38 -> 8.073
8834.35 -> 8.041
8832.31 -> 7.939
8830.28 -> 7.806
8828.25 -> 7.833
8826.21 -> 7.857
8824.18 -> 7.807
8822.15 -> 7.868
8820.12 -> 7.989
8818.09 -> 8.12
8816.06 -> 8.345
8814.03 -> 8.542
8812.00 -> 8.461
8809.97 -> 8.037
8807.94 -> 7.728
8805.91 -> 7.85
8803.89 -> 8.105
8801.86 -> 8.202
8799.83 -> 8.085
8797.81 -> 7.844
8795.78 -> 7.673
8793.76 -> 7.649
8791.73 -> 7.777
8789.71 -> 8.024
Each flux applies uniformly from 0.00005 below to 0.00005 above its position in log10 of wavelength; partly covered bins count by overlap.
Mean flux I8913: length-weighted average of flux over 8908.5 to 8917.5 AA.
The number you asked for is 7.79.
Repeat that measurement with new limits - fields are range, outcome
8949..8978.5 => 7.7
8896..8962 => 7.85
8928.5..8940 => 8.12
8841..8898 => 8.22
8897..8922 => 7.79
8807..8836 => 8.03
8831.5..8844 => 8.07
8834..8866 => 8.66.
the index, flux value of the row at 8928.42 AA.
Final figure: 7.911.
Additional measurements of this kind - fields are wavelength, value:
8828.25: 7.833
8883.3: 7.741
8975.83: 7.666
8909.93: 7.672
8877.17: 7.77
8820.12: 7.989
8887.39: 7.631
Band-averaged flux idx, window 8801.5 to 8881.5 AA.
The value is 8.23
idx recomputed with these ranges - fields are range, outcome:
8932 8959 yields 7.88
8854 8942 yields 8.1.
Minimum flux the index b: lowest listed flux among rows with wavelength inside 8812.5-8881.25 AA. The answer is 7.392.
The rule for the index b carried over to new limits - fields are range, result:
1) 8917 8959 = 7.575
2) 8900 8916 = 7.645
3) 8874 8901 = 7.55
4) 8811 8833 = 7.806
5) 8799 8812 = 7.728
